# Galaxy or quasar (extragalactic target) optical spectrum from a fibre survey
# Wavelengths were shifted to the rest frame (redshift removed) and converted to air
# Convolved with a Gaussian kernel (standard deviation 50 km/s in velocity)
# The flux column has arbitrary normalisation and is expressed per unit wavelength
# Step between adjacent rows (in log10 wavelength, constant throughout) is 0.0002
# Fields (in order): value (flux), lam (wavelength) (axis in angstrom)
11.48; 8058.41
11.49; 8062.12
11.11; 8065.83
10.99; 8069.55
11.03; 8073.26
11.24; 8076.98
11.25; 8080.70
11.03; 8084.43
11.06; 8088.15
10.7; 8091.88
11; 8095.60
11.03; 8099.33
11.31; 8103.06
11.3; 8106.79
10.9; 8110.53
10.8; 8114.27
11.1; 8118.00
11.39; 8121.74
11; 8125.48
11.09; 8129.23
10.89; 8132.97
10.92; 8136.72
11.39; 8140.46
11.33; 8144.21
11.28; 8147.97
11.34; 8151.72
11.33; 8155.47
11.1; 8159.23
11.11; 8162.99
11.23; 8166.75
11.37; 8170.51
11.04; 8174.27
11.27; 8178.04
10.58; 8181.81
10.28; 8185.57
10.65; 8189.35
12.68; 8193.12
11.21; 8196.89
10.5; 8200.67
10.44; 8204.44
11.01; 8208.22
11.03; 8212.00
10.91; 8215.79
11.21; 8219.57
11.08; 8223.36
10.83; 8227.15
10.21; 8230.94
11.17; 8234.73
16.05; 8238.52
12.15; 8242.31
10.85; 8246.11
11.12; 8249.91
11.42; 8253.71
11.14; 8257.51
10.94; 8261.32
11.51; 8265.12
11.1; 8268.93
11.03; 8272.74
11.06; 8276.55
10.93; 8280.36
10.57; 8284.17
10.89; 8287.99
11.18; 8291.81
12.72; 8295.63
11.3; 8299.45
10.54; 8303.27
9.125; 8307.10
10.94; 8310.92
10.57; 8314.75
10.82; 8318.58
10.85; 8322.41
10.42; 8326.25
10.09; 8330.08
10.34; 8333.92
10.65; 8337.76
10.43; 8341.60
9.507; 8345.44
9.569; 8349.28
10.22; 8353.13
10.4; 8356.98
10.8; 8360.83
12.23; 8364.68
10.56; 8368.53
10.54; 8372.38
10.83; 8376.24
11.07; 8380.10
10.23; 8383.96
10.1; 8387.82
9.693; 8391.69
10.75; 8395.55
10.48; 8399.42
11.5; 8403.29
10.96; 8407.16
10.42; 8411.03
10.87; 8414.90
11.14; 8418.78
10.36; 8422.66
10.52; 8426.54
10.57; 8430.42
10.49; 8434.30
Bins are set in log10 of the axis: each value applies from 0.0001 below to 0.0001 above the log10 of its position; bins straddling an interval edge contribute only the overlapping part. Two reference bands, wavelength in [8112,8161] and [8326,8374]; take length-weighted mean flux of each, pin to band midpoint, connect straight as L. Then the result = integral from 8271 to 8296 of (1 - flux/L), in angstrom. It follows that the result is -1.03 angstrom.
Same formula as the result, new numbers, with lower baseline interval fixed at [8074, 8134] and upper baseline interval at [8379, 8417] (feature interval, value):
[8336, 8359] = 1.2 angstrom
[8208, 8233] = 0.0 angstrom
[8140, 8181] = -0.9 angstrom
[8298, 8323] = 0.4 angstrom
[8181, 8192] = 0.3 angstrom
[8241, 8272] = -1.2 angstrom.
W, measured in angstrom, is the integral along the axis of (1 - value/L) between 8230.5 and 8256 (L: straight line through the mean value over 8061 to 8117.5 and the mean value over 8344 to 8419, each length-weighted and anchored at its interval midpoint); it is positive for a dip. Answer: -2.6 angstrom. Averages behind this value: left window 11.1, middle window 11.9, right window 10.6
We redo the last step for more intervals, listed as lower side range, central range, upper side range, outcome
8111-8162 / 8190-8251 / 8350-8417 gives -2.3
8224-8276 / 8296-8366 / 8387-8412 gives 3.0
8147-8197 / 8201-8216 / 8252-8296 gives 0.5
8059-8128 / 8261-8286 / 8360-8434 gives -0.4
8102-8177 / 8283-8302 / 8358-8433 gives -0.8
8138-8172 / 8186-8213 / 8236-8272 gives 1.1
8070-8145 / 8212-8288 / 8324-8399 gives -4.1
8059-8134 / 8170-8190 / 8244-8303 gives 0.5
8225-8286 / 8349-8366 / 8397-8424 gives 0.5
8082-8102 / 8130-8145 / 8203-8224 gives -0.2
